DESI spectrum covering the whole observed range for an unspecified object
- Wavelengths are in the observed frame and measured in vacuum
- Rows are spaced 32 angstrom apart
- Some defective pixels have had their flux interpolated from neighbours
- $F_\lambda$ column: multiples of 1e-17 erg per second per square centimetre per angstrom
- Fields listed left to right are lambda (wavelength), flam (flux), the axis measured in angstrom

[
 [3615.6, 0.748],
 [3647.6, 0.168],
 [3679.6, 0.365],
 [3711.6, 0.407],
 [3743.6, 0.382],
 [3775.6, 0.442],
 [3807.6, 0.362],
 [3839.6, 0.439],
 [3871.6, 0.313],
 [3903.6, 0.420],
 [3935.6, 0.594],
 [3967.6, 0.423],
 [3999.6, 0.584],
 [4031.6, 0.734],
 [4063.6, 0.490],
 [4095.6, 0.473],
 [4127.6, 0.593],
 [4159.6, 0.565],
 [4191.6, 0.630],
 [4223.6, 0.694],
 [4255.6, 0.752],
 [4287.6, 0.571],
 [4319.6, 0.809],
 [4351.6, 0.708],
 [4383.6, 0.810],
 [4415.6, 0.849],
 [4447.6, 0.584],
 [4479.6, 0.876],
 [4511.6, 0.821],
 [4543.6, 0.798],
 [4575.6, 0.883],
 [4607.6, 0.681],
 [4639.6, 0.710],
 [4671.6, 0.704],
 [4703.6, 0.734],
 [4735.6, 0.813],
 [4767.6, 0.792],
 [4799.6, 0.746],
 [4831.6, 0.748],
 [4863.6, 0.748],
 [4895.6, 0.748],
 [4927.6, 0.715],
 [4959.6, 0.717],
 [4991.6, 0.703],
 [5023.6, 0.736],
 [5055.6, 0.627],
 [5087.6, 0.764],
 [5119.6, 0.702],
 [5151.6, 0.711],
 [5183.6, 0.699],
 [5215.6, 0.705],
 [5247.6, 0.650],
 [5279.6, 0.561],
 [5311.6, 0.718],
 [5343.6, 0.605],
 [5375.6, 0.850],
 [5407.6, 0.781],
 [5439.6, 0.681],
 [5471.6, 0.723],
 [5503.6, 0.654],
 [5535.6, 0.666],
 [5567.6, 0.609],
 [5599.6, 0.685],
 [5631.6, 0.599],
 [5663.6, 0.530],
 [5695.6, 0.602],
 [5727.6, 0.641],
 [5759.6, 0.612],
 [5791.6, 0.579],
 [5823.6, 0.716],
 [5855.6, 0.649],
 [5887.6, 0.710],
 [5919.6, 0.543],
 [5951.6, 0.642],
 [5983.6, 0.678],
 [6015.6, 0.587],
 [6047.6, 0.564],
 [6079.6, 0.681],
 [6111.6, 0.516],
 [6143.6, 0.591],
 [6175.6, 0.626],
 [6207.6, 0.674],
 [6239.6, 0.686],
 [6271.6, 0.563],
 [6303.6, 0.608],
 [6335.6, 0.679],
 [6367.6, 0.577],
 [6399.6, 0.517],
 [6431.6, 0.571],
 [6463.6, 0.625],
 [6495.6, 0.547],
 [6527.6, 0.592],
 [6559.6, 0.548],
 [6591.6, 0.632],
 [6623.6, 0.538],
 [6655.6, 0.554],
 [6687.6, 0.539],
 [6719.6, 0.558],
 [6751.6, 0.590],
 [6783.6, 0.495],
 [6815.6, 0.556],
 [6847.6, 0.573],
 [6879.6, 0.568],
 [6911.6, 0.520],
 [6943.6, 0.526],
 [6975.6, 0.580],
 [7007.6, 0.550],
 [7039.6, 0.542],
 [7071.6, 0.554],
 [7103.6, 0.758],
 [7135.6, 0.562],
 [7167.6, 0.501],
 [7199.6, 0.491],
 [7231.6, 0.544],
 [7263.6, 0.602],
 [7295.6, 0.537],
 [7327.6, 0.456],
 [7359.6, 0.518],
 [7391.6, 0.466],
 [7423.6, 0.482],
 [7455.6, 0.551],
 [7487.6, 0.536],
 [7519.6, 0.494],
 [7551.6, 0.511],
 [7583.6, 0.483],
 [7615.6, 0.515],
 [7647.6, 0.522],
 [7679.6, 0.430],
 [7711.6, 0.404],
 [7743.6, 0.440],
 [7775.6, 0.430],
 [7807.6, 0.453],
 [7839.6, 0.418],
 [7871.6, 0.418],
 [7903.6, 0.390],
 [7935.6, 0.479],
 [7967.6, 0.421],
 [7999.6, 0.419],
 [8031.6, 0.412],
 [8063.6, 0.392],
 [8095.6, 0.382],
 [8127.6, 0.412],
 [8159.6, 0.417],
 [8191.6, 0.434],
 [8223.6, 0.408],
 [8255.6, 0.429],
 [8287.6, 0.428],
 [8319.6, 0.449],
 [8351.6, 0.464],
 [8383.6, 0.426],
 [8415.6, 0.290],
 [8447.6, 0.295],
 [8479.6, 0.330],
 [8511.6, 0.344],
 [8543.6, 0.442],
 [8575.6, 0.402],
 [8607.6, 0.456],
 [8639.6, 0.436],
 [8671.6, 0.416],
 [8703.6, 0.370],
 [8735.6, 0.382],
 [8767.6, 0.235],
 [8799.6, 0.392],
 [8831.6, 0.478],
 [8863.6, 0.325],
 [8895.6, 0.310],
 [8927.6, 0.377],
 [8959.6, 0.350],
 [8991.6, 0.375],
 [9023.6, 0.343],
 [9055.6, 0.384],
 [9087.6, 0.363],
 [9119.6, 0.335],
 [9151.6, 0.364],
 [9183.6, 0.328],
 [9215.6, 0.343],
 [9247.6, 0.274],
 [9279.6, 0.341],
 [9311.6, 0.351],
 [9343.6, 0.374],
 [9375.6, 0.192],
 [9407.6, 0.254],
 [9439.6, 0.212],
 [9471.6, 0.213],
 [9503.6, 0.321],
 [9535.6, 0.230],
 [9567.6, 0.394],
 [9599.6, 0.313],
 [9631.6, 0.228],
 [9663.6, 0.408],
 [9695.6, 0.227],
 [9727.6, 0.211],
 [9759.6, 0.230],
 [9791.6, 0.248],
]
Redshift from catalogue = 0.082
